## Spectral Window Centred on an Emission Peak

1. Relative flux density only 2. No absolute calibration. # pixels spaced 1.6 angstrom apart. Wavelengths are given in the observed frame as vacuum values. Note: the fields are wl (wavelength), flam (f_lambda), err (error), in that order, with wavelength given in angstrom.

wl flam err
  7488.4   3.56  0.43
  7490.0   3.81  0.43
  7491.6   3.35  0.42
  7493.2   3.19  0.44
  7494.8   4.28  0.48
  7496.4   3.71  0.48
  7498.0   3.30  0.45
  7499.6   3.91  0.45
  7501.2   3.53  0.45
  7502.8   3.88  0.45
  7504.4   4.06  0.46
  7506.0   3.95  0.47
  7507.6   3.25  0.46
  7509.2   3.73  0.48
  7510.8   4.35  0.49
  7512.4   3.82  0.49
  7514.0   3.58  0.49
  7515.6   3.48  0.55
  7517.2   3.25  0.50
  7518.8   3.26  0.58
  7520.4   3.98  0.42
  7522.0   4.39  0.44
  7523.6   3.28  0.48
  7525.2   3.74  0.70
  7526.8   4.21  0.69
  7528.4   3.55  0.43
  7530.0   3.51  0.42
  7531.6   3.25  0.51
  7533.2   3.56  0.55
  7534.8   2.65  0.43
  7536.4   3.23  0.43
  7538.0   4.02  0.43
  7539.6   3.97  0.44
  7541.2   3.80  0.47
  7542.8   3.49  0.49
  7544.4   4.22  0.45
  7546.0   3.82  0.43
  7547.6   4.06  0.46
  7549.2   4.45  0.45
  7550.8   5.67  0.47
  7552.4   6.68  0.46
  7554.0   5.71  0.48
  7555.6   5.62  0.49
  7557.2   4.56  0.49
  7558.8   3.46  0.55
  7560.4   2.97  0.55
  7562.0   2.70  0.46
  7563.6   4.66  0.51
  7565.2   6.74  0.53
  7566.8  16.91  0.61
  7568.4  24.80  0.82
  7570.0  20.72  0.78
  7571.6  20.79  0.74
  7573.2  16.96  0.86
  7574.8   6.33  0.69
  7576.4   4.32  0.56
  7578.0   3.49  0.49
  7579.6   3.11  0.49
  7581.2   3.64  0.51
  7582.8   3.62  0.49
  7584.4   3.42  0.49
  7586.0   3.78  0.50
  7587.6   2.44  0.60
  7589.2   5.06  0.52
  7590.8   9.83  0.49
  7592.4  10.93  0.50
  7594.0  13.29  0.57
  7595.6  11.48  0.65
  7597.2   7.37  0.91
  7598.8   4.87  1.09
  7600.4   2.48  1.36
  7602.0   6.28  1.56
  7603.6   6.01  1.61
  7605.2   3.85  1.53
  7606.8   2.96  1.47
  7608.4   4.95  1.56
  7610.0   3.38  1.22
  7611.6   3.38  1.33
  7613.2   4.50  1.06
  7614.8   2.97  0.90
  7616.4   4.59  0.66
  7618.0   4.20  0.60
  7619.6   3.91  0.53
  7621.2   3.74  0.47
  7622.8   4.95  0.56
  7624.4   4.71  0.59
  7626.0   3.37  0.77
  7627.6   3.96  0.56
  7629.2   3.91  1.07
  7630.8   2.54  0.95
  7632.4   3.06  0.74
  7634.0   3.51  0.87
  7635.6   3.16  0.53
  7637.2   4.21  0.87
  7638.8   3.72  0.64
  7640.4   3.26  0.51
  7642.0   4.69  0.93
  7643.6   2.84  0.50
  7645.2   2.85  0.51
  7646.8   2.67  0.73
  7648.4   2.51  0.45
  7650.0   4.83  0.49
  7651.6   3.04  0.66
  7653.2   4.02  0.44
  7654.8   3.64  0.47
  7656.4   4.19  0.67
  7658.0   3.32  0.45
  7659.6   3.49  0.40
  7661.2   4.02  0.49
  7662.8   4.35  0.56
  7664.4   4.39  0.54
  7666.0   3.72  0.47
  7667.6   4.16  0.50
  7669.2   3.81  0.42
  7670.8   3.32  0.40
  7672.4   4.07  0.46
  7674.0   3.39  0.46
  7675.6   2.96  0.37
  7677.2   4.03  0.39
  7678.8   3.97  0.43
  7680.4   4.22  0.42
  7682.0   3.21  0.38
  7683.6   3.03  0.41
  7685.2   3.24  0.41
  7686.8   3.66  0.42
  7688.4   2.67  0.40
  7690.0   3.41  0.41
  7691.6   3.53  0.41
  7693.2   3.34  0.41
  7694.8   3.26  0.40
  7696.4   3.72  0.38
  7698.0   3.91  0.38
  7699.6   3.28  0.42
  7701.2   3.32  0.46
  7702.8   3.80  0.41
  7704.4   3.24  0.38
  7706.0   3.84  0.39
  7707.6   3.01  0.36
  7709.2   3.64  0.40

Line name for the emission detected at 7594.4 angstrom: [N II]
